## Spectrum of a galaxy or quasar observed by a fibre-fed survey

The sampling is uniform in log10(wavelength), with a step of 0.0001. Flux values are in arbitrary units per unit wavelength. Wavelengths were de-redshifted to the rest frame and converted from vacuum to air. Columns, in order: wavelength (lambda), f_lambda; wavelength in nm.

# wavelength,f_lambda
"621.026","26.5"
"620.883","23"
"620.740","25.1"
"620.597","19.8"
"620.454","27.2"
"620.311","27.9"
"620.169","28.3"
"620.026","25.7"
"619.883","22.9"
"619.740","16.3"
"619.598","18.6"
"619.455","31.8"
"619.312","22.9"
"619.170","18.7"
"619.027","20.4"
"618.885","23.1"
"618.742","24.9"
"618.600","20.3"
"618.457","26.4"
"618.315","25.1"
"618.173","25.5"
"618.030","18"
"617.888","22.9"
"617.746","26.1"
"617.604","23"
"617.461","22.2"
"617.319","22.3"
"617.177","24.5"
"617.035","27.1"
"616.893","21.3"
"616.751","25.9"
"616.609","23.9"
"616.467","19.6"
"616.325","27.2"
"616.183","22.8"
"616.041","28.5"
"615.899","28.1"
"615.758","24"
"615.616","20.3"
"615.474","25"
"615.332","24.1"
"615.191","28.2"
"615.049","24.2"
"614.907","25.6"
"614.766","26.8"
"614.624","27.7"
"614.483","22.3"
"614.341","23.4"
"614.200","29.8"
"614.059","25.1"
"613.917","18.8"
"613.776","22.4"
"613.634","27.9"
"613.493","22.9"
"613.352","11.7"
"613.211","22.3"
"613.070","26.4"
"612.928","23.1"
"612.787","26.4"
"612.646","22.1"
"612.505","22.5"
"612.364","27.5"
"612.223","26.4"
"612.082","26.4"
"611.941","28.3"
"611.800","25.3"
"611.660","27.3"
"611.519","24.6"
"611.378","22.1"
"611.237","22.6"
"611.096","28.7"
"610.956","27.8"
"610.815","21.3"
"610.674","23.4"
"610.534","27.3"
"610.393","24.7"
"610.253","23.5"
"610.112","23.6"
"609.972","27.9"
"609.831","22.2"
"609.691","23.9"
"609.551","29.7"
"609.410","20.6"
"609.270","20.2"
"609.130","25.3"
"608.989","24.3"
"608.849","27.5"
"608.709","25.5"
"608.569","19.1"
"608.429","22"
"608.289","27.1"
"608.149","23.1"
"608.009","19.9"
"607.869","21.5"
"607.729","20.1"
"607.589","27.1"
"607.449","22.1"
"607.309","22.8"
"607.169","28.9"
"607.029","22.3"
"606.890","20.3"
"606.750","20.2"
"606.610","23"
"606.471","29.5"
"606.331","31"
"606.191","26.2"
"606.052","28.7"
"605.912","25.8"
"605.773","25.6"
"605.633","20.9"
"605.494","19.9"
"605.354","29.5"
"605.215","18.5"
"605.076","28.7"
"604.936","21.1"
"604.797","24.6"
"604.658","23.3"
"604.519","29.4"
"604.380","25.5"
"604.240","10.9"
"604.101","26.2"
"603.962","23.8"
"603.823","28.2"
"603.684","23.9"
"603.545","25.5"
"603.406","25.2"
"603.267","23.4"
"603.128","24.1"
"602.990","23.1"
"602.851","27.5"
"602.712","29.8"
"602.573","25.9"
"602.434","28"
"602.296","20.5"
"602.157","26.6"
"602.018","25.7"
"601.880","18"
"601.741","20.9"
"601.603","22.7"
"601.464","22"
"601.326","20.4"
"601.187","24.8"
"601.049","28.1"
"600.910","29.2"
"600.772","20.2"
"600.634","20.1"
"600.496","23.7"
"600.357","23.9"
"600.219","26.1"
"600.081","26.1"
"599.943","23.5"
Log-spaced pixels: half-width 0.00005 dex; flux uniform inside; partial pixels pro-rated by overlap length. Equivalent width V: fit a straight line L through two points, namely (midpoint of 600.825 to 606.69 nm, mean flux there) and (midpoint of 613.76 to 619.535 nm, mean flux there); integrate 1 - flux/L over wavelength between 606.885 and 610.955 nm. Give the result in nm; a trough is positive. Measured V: 0.10 nm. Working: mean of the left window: 24.6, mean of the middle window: 23.8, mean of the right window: 24.2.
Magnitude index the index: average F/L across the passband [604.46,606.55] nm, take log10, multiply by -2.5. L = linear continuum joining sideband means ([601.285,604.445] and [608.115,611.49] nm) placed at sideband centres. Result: -0.064 mag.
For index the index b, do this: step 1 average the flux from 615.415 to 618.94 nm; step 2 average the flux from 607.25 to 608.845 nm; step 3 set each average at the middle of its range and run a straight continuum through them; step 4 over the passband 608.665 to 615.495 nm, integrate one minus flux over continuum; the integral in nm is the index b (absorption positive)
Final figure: -0.36 nm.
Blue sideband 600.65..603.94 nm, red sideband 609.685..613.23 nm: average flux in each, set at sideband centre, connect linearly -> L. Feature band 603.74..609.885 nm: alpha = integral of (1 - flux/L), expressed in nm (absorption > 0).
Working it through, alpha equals 0.17 nm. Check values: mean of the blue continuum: 24.4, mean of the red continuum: 25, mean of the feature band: 24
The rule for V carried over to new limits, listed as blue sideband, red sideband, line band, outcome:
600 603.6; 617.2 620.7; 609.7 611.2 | -0.070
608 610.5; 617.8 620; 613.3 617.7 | -0.197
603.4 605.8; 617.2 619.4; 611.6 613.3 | -0.136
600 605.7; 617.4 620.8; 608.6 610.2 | -0.044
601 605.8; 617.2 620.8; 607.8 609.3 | 0.033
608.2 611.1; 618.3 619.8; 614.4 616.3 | -0.158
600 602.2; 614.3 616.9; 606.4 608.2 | 0.072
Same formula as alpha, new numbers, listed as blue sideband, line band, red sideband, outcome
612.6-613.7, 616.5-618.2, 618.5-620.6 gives -0.015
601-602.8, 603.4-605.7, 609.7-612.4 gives 0.060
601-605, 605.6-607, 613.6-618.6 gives -0.057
